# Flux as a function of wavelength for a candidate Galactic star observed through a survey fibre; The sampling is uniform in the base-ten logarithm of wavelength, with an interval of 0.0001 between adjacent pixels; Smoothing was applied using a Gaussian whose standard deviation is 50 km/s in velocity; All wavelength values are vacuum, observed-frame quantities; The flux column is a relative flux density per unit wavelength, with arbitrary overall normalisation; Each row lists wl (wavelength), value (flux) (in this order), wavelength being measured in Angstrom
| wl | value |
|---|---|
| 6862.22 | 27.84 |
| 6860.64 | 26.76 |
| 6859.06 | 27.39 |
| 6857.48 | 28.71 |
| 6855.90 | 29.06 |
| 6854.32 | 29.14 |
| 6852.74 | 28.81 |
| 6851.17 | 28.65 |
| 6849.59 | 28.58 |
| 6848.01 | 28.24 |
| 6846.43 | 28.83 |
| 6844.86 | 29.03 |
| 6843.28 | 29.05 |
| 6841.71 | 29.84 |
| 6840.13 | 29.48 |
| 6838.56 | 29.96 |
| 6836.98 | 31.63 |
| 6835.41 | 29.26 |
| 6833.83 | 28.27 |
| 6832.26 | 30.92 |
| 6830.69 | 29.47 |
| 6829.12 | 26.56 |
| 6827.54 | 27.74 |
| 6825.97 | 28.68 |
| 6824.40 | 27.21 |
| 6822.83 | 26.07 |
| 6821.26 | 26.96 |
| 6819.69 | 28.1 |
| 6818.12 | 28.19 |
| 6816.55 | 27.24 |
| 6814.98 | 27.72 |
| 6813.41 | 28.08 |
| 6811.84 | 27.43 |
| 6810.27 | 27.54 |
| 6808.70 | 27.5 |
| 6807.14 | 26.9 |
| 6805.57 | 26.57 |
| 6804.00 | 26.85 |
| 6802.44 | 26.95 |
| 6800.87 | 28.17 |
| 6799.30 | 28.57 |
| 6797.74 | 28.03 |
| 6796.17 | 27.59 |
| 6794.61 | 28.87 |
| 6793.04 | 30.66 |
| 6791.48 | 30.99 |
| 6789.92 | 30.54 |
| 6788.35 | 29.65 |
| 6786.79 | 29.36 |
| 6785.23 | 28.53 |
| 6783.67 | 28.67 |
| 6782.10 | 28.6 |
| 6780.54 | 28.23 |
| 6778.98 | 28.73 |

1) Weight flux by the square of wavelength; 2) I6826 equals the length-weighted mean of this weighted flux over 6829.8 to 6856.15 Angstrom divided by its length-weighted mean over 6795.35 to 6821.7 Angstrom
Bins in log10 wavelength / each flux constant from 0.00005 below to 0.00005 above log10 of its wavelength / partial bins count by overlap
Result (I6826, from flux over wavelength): 1.07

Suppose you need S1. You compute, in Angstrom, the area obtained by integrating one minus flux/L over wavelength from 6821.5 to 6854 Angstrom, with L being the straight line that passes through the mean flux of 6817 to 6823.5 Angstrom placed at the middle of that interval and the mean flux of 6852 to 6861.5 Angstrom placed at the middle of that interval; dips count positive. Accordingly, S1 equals -1.2 Angstrom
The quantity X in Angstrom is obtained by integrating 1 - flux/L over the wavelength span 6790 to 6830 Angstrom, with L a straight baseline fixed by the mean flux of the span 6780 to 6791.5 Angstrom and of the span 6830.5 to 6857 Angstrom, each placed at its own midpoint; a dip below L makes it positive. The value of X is 1.9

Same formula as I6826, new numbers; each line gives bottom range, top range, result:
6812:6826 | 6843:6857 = 1.06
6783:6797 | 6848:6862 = 0.98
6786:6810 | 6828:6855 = 1.04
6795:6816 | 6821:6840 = 1.05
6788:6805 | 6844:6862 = 1.01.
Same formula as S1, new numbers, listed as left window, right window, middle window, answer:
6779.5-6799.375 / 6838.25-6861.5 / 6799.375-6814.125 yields 0.8 Angstrom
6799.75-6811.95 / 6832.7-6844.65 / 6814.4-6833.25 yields 0.4 Angstrom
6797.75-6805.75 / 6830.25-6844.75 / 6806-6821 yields 0.4 Angstrom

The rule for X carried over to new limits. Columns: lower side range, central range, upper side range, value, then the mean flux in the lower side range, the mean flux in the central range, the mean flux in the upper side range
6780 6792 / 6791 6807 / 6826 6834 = 0.49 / 29.3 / 28.2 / 28.6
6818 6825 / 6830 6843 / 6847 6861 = -0.96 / 27.2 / 29.8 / 28.4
